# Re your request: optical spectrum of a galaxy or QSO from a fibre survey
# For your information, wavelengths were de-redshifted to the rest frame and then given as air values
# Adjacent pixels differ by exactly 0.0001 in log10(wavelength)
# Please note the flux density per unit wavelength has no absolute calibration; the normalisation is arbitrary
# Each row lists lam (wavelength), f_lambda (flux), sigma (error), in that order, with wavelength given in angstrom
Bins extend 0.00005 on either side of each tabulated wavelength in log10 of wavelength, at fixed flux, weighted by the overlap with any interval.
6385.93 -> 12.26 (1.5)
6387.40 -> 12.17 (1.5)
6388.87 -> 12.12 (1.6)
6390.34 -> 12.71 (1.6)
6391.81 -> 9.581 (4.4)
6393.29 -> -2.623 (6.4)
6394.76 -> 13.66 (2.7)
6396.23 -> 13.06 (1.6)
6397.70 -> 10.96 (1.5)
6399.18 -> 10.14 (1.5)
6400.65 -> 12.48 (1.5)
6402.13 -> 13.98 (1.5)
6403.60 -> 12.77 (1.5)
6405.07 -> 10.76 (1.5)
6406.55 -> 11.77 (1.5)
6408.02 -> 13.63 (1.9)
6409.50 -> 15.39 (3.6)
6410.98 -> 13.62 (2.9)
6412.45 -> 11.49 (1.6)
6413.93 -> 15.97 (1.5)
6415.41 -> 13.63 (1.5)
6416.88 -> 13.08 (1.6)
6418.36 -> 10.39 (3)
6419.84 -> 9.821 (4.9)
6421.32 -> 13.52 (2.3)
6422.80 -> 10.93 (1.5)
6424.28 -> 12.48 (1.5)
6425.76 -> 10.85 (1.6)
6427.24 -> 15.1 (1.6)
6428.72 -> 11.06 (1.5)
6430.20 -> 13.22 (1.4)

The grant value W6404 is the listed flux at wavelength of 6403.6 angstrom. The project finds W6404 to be 12.77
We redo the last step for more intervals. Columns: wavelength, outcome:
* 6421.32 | 13.52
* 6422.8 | 10.93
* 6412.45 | 11.49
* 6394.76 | 13.66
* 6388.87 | 12.12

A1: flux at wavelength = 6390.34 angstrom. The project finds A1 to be 12.71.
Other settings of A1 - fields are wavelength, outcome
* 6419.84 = 9.821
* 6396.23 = 13.06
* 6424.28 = 12.48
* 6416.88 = 13.08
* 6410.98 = 13.62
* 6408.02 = 13.63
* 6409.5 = 15.39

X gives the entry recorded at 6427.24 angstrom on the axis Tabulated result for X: 15.1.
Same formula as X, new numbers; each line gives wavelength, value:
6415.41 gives 13.63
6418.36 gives 10.39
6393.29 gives -2.623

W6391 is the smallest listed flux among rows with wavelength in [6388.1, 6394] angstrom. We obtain -2.623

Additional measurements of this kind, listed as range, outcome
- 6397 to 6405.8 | 10.14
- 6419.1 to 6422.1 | 9.821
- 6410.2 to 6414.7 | 11.49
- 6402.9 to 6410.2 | 10.76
